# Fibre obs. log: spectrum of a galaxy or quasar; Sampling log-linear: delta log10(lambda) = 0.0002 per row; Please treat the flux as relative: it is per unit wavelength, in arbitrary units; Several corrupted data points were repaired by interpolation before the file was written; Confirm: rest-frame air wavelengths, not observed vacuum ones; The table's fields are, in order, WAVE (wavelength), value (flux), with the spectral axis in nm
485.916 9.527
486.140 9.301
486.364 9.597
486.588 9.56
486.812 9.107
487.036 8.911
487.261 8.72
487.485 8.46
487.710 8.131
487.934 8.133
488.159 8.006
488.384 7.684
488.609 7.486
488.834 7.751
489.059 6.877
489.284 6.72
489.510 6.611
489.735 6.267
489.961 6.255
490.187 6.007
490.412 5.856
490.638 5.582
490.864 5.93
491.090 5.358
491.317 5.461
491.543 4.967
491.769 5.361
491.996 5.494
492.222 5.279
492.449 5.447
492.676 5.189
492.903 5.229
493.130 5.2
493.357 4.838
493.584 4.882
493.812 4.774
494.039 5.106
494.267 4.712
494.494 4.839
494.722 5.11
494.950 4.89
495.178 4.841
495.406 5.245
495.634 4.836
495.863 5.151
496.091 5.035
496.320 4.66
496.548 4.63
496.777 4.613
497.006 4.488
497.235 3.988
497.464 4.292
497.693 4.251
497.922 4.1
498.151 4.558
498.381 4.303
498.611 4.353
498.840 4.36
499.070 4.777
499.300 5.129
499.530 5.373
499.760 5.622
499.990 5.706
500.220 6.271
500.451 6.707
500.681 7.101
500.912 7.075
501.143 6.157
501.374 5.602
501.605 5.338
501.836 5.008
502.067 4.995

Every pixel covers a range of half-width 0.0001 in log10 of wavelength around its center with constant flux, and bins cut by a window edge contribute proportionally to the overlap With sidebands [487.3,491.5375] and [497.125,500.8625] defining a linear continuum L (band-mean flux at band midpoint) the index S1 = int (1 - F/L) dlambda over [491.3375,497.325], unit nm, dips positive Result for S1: 0.97 nm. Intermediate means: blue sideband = 6.79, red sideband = 5.09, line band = 4.97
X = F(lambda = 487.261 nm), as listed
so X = 8.72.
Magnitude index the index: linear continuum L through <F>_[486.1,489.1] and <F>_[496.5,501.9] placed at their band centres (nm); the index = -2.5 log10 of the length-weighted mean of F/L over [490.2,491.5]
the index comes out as 0.31 mag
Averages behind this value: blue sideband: 8.42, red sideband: 5.17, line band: 5.63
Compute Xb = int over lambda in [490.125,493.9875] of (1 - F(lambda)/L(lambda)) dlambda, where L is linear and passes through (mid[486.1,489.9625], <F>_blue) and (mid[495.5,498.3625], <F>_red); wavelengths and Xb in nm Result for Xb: 0.66 nm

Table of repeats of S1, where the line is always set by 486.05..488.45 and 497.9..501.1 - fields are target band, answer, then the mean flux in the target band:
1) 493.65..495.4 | 0.48 nm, 4.92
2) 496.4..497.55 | 0.32 nm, 4.41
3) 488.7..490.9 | 0.44 nm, 6.41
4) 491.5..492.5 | 0.28 nm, 5.33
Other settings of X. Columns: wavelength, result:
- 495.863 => 5.151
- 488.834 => 7.751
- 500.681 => 7.101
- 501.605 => 5.338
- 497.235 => 3.988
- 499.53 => 5.373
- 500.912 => 7.075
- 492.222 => 5.279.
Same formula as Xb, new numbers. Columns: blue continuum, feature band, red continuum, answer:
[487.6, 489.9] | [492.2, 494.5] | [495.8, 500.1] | 0.37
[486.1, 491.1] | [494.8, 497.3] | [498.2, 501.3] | 0.58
